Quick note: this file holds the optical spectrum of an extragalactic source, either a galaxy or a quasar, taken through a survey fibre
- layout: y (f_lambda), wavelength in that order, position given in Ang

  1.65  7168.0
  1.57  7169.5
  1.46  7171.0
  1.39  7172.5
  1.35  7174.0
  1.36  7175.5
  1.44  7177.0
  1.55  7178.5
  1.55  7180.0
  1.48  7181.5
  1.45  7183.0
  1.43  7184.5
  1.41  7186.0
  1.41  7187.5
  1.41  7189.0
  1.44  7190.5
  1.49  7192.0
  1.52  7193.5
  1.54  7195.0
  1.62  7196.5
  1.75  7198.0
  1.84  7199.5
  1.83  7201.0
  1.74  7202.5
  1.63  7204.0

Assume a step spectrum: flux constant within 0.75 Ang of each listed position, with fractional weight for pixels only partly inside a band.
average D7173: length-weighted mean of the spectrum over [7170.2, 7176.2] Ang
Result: 1.39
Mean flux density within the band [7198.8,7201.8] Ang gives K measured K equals 1.83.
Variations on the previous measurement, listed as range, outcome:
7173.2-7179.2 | 1.42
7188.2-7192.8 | 1.45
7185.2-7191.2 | 1.42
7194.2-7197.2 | 1.58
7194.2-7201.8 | 1.71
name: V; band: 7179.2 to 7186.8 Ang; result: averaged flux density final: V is 1.46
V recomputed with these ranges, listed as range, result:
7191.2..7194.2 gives 1.5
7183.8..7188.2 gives 1.42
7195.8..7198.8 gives 1.69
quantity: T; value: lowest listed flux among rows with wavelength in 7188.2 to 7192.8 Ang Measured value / 1.41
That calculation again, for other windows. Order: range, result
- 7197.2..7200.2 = 1.75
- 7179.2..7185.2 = 1.43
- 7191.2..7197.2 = 1.49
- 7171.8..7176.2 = 1.35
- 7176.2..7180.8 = 1.44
